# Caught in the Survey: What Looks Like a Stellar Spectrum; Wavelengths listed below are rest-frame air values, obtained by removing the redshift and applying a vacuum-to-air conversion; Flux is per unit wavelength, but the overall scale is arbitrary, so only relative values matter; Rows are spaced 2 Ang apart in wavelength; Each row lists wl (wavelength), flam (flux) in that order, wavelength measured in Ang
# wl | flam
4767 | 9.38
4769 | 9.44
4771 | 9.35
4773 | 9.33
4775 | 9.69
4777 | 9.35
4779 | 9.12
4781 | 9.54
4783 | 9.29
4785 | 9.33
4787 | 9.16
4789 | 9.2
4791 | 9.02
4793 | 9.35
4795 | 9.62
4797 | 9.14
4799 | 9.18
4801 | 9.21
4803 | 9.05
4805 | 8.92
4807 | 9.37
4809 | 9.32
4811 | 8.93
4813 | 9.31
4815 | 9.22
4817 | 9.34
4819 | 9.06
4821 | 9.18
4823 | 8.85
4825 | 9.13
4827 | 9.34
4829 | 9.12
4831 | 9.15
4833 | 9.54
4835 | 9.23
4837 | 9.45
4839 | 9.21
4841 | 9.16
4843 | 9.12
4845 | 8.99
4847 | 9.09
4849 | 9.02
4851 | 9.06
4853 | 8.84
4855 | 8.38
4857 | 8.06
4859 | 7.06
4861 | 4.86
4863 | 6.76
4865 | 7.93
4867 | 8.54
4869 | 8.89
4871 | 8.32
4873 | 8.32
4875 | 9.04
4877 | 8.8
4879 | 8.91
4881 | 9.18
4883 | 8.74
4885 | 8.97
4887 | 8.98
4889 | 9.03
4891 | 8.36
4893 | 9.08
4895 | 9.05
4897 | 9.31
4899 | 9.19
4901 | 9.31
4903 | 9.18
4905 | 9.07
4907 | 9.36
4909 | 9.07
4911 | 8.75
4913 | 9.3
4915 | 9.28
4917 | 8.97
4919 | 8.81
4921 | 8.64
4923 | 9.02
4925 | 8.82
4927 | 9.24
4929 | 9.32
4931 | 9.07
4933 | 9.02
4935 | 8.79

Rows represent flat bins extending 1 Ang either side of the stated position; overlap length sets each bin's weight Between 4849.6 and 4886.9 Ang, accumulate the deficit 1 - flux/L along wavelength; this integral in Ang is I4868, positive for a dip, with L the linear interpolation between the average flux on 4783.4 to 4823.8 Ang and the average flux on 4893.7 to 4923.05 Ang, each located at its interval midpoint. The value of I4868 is 3.4 Ang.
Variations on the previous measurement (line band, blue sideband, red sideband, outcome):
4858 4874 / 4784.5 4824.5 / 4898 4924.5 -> 2.69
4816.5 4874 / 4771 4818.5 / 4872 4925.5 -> 3.02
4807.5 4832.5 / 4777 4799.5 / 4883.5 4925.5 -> 0.09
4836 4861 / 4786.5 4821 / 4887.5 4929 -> 1.39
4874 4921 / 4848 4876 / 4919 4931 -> -2.36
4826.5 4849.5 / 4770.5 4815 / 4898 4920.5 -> 0.00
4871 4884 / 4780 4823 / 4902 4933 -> 0.46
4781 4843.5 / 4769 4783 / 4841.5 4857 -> -0.54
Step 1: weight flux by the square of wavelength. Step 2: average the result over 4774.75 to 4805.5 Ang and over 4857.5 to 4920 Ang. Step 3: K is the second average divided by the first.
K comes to 0.97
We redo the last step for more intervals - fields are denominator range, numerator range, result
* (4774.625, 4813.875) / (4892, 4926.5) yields 1.03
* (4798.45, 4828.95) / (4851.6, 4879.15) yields 0.90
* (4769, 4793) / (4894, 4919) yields 1.03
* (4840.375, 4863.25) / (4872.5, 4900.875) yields 1.10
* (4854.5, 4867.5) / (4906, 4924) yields 1.27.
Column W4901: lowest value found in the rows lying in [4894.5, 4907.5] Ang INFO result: 9.05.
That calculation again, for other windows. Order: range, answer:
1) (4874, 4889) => 8.74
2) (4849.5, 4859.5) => 7.06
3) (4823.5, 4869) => 4.86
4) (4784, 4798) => 9.02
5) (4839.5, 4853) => 8.84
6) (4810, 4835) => 8.85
